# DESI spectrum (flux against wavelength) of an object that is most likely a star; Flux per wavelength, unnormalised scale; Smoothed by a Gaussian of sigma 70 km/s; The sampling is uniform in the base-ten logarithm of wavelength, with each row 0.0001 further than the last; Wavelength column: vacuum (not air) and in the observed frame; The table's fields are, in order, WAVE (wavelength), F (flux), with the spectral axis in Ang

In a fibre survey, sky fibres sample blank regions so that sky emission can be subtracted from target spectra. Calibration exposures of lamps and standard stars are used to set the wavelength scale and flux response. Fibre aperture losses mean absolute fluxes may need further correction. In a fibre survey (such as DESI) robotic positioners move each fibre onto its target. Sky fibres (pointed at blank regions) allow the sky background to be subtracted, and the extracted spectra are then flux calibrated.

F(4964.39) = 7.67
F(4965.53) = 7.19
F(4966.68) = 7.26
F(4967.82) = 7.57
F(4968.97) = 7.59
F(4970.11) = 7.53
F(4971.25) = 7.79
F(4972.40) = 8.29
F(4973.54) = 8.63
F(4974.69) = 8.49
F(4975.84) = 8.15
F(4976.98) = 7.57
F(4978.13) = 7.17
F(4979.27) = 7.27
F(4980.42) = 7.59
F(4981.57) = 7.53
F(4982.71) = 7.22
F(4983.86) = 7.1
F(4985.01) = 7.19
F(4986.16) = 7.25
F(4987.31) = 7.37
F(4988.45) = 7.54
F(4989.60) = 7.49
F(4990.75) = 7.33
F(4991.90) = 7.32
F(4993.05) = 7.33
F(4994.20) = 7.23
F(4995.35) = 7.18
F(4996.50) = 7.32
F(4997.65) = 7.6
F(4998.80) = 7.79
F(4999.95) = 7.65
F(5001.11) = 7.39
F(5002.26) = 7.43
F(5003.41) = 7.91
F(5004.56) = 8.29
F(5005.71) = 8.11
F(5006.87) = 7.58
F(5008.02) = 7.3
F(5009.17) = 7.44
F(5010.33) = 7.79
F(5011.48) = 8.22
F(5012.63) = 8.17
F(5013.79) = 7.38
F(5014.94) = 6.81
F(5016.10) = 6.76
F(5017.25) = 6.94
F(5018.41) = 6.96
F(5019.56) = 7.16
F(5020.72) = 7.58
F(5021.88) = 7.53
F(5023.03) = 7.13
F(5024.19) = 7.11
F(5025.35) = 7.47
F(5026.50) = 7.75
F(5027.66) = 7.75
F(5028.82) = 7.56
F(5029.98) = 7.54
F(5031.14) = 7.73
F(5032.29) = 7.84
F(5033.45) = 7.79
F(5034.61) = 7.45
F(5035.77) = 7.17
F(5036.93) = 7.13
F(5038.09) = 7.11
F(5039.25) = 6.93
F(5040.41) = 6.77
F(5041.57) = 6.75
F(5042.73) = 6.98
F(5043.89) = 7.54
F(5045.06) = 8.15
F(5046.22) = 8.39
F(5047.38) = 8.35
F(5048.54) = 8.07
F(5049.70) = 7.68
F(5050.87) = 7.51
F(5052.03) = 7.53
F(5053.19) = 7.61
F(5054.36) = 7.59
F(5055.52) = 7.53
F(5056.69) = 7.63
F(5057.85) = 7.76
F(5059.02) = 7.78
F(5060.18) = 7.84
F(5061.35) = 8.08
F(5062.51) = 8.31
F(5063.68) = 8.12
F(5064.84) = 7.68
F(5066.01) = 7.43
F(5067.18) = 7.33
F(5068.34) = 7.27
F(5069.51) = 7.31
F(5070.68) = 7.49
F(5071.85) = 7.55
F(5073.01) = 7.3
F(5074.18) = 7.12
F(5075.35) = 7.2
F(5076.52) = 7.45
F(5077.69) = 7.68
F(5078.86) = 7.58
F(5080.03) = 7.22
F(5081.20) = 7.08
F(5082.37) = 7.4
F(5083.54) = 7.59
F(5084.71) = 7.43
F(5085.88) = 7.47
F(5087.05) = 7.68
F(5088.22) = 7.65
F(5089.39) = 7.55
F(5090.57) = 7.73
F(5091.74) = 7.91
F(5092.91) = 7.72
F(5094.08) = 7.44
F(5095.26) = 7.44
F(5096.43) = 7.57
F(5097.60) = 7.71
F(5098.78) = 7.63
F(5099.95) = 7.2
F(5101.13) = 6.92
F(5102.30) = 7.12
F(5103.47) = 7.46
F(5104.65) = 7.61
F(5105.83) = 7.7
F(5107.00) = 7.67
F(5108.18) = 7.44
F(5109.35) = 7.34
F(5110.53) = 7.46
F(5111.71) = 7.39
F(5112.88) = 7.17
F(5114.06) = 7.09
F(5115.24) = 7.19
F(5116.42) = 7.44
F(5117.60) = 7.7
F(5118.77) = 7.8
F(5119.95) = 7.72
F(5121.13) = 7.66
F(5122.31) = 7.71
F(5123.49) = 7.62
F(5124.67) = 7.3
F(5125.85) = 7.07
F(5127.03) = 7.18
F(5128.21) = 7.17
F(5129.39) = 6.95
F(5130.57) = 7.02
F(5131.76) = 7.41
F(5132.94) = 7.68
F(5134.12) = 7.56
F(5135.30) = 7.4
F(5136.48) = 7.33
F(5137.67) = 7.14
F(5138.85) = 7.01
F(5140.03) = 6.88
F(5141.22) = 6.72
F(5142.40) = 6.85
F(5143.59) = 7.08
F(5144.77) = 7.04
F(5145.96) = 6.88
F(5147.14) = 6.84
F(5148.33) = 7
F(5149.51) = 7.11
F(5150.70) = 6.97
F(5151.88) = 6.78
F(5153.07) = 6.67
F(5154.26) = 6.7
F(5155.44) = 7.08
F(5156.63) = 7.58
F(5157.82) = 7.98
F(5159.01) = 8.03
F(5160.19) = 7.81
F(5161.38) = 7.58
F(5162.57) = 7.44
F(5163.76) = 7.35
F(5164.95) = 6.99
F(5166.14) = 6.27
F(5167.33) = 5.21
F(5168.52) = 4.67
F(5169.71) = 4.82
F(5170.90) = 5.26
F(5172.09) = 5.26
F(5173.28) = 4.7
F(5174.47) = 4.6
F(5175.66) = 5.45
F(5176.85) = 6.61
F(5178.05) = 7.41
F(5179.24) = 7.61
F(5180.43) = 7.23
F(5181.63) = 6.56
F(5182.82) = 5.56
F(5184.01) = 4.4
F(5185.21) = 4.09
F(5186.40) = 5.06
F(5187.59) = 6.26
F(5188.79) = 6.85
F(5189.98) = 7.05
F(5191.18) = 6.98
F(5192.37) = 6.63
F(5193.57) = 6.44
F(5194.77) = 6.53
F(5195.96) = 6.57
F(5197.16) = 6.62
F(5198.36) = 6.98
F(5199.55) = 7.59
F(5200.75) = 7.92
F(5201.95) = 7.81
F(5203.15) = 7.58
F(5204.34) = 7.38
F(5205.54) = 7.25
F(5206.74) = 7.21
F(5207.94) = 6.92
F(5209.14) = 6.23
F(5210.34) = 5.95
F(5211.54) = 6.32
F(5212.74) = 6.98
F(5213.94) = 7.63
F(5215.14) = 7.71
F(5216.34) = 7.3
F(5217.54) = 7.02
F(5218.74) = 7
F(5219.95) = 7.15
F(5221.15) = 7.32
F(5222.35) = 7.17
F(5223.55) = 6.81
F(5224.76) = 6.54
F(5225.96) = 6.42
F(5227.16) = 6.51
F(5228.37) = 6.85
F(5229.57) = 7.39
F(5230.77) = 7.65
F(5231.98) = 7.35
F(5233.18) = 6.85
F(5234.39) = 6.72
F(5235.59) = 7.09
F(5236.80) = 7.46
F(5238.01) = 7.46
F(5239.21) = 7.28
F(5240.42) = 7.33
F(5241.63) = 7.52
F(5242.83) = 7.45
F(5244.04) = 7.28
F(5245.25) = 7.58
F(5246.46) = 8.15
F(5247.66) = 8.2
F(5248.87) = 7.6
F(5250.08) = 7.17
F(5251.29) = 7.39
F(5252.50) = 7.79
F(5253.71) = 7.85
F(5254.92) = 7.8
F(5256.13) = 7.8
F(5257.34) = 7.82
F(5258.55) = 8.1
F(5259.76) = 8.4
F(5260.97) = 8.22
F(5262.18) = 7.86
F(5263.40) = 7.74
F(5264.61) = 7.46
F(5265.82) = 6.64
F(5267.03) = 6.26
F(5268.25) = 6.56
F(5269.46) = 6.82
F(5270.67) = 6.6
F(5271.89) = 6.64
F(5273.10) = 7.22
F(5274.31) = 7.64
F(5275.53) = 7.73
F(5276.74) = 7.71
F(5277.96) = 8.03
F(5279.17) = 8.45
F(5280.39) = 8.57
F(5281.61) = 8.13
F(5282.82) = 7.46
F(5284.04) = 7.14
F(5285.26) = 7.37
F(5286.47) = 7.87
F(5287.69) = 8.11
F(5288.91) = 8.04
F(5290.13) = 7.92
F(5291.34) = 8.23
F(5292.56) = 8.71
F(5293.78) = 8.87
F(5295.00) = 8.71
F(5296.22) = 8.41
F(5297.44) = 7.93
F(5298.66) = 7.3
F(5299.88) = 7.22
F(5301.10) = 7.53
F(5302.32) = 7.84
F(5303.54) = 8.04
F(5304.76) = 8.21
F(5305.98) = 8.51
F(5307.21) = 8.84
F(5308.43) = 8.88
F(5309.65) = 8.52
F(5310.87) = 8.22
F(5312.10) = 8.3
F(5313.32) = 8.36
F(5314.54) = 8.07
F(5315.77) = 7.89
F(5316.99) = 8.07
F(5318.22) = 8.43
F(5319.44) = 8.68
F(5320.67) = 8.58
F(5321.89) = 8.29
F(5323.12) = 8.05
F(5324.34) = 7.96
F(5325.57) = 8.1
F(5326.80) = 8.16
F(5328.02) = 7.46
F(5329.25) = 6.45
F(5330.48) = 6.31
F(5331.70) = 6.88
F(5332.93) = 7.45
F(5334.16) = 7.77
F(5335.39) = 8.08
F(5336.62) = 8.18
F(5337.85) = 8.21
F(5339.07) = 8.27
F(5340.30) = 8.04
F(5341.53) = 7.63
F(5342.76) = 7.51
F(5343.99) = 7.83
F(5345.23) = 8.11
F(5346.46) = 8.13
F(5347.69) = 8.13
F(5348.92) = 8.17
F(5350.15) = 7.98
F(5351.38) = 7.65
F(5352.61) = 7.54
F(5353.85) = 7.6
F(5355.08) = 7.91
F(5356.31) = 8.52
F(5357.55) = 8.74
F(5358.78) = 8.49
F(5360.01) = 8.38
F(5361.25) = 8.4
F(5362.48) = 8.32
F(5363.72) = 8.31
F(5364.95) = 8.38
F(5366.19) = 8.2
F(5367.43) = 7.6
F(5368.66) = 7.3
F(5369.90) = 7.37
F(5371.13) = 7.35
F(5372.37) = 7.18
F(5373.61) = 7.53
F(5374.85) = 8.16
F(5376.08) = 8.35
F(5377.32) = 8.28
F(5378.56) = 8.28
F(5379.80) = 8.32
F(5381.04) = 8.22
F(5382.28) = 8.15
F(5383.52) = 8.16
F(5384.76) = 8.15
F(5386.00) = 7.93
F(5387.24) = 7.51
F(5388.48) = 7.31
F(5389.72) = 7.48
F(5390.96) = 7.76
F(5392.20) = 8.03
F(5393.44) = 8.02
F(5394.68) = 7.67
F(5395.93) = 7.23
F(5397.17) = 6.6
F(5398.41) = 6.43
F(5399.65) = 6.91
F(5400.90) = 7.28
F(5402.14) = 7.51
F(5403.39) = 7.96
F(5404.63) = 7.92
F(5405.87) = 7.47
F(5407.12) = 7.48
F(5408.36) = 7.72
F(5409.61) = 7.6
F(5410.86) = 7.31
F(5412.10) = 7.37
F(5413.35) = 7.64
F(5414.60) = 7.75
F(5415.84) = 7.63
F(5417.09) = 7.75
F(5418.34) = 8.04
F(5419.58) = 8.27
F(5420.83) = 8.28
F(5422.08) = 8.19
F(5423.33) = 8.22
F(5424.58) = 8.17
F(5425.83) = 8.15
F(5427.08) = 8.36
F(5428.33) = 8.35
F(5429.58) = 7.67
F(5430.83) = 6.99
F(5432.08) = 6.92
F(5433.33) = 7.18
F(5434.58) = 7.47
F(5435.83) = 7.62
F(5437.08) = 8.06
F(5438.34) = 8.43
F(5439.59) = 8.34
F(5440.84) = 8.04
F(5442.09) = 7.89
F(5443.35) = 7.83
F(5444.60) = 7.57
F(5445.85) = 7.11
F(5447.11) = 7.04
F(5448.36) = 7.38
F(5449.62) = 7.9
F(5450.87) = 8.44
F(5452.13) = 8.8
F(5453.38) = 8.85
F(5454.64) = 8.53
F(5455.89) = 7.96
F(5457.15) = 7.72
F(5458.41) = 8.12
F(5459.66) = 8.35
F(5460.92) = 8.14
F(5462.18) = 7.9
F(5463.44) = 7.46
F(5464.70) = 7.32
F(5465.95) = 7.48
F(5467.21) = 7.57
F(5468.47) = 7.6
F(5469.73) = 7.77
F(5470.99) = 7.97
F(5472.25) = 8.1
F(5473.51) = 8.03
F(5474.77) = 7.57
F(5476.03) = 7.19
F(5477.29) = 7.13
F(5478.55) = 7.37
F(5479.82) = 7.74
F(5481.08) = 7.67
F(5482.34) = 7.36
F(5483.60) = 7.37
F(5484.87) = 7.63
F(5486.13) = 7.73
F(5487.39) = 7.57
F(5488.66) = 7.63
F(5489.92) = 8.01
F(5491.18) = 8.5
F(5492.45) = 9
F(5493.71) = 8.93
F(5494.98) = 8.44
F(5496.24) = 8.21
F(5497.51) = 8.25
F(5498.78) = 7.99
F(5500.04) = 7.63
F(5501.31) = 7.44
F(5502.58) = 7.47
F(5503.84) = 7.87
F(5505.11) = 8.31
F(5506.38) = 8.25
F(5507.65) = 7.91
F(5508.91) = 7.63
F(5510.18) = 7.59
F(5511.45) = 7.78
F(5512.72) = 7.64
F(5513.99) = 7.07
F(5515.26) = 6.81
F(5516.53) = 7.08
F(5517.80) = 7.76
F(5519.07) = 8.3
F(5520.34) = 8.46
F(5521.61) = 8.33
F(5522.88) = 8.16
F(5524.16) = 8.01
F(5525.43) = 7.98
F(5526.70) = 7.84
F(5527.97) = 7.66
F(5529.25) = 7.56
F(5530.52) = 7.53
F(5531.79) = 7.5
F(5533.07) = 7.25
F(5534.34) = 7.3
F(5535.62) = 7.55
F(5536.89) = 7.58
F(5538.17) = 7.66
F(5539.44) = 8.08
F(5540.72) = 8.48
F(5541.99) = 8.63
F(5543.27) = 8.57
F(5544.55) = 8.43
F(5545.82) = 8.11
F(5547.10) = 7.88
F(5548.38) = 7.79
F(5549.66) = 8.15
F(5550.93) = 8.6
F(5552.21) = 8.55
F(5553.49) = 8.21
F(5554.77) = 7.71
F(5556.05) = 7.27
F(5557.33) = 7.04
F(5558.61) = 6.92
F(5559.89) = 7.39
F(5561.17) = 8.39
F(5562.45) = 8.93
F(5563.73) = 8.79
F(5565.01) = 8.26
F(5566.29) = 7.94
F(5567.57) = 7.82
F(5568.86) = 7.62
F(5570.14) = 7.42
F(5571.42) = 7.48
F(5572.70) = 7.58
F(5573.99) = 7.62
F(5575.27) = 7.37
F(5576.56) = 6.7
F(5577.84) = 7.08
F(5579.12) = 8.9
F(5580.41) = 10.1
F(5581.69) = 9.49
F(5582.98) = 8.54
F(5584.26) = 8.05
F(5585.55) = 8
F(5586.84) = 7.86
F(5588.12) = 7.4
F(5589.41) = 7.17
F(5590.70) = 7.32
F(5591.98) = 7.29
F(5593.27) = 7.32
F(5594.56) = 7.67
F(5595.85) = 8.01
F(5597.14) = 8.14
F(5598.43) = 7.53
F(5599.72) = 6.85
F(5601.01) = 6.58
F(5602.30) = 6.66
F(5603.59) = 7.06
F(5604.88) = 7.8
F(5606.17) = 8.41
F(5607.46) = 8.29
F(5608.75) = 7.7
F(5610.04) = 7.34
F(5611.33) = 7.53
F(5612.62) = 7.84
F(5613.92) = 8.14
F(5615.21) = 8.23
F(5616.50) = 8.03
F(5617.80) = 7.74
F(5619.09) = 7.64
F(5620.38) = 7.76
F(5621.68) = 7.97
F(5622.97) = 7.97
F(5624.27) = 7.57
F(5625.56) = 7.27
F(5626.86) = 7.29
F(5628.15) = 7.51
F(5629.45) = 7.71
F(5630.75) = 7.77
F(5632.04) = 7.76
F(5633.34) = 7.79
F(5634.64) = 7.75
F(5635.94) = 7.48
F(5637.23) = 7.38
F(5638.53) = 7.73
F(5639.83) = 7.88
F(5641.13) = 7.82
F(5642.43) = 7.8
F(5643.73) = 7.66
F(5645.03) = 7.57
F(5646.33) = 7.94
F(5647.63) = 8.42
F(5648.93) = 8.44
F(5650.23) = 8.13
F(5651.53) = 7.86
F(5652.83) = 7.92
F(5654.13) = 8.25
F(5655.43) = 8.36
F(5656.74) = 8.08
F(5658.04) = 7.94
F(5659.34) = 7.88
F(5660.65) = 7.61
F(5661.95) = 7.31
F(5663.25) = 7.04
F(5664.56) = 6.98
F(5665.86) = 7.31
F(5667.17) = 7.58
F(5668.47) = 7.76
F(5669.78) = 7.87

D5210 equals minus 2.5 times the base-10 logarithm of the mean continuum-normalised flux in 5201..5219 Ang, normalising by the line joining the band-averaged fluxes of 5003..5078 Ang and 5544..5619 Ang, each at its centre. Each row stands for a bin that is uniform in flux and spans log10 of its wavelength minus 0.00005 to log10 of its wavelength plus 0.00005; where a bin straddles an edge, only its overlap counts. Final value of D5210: 0.077 mag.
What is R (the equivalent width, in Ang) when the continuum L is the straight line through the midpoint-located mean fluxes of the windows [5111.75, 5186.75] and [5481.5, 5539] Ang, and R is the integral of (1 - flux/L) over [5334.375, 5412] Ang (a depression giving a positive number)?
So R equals -4.3 Ang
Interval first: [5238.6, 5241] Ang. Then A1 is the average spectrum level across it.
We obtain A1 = 7.31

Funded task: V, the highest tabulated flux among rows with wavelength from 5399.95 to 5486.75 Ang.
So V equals 8.85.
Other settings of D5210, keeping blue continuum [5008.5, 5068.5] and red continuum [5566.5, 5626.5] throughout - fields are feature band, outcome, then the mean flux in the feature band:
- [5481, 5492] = -0.01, 7.74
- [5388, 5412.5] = 0.03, 7.46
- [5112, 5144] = 0.04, 7.29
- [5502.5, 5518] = 0.01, 7.63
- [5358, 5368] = -0.08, 8.27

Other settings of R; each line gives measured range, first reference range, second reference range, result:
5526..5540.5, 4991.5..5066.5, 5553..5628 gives 0.22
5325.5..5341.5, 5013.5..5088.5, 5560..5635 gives 0.03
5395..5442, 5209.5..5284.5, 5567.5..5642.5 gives -0.99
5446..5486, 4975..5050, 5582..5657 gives -0.52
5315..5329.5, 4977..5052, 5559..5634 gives -0.79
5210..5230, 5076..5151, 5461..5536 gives 1.39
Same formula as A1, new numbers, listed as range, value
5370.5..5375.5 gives 7.57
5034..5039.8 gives 7.16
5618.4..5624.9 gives 7.78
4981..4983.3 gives 7.39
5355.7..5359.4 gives 8.59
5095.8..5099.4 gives 7.64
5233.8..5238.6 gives 7.18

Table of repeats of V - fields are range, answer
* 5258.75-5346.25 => 8.88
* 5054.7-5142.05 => 8.31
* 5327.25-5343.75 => 8.27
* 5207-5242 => 7.71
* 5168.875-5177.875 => 6.61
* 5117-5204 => 8.03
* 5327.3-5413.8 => 8.74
